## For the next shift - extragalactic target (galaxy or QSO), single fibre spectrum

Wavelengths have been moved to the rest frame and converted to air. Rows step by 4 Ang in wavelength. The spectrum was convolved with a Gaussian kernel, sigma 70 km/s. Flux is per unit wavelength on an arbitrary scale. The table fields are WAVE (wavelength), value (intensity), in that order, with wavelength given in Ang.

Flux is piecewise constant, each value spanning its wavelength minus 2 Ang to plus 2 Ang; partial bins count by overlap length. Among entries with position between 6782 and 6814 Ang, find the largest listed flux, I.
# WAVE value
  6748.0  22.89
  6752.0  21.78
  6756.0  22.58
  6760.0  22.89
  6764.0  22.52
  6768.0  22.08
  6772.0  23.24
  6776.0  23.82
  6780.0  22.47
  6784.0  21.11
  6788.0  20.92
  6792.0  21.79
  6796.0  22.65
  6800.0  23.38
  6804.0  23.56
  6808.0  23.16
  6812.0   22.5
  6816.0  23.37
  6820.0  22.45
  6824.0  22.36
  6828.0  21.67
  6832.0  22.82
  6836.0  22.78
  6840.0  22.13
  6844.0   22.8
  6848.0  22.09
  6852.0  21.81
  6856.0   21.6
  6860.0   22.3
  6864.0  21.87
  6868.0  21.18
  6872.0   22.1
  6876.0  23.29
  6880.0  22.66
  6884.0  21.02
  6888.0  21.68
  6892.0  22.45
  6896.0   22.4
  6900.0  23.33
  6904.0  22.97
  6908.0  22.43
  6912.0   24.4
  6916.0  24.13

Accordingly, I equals 23.56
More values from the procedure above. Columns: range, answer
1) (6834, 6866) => 22.8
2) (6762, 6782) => 23.82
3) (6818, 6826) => 22.45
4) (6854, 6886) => 23.29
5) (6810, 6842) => 23.37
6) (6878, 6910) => 23.33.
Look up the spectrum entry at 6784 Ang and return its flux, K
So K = 21.11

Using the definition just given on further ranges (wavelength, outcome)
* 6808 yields 23.16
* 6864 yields 21.87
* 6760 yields 22.89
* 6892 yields 22.45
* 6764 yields 22.52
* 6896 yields 22.4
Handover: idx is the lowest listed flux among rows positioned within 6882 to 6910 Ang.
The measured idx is 21.02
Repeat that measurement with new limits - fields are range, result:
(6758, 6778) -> 22.08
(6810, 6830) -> 21.67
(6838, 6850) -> 22.09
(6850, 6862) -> 21.6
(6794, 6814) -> 22.5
